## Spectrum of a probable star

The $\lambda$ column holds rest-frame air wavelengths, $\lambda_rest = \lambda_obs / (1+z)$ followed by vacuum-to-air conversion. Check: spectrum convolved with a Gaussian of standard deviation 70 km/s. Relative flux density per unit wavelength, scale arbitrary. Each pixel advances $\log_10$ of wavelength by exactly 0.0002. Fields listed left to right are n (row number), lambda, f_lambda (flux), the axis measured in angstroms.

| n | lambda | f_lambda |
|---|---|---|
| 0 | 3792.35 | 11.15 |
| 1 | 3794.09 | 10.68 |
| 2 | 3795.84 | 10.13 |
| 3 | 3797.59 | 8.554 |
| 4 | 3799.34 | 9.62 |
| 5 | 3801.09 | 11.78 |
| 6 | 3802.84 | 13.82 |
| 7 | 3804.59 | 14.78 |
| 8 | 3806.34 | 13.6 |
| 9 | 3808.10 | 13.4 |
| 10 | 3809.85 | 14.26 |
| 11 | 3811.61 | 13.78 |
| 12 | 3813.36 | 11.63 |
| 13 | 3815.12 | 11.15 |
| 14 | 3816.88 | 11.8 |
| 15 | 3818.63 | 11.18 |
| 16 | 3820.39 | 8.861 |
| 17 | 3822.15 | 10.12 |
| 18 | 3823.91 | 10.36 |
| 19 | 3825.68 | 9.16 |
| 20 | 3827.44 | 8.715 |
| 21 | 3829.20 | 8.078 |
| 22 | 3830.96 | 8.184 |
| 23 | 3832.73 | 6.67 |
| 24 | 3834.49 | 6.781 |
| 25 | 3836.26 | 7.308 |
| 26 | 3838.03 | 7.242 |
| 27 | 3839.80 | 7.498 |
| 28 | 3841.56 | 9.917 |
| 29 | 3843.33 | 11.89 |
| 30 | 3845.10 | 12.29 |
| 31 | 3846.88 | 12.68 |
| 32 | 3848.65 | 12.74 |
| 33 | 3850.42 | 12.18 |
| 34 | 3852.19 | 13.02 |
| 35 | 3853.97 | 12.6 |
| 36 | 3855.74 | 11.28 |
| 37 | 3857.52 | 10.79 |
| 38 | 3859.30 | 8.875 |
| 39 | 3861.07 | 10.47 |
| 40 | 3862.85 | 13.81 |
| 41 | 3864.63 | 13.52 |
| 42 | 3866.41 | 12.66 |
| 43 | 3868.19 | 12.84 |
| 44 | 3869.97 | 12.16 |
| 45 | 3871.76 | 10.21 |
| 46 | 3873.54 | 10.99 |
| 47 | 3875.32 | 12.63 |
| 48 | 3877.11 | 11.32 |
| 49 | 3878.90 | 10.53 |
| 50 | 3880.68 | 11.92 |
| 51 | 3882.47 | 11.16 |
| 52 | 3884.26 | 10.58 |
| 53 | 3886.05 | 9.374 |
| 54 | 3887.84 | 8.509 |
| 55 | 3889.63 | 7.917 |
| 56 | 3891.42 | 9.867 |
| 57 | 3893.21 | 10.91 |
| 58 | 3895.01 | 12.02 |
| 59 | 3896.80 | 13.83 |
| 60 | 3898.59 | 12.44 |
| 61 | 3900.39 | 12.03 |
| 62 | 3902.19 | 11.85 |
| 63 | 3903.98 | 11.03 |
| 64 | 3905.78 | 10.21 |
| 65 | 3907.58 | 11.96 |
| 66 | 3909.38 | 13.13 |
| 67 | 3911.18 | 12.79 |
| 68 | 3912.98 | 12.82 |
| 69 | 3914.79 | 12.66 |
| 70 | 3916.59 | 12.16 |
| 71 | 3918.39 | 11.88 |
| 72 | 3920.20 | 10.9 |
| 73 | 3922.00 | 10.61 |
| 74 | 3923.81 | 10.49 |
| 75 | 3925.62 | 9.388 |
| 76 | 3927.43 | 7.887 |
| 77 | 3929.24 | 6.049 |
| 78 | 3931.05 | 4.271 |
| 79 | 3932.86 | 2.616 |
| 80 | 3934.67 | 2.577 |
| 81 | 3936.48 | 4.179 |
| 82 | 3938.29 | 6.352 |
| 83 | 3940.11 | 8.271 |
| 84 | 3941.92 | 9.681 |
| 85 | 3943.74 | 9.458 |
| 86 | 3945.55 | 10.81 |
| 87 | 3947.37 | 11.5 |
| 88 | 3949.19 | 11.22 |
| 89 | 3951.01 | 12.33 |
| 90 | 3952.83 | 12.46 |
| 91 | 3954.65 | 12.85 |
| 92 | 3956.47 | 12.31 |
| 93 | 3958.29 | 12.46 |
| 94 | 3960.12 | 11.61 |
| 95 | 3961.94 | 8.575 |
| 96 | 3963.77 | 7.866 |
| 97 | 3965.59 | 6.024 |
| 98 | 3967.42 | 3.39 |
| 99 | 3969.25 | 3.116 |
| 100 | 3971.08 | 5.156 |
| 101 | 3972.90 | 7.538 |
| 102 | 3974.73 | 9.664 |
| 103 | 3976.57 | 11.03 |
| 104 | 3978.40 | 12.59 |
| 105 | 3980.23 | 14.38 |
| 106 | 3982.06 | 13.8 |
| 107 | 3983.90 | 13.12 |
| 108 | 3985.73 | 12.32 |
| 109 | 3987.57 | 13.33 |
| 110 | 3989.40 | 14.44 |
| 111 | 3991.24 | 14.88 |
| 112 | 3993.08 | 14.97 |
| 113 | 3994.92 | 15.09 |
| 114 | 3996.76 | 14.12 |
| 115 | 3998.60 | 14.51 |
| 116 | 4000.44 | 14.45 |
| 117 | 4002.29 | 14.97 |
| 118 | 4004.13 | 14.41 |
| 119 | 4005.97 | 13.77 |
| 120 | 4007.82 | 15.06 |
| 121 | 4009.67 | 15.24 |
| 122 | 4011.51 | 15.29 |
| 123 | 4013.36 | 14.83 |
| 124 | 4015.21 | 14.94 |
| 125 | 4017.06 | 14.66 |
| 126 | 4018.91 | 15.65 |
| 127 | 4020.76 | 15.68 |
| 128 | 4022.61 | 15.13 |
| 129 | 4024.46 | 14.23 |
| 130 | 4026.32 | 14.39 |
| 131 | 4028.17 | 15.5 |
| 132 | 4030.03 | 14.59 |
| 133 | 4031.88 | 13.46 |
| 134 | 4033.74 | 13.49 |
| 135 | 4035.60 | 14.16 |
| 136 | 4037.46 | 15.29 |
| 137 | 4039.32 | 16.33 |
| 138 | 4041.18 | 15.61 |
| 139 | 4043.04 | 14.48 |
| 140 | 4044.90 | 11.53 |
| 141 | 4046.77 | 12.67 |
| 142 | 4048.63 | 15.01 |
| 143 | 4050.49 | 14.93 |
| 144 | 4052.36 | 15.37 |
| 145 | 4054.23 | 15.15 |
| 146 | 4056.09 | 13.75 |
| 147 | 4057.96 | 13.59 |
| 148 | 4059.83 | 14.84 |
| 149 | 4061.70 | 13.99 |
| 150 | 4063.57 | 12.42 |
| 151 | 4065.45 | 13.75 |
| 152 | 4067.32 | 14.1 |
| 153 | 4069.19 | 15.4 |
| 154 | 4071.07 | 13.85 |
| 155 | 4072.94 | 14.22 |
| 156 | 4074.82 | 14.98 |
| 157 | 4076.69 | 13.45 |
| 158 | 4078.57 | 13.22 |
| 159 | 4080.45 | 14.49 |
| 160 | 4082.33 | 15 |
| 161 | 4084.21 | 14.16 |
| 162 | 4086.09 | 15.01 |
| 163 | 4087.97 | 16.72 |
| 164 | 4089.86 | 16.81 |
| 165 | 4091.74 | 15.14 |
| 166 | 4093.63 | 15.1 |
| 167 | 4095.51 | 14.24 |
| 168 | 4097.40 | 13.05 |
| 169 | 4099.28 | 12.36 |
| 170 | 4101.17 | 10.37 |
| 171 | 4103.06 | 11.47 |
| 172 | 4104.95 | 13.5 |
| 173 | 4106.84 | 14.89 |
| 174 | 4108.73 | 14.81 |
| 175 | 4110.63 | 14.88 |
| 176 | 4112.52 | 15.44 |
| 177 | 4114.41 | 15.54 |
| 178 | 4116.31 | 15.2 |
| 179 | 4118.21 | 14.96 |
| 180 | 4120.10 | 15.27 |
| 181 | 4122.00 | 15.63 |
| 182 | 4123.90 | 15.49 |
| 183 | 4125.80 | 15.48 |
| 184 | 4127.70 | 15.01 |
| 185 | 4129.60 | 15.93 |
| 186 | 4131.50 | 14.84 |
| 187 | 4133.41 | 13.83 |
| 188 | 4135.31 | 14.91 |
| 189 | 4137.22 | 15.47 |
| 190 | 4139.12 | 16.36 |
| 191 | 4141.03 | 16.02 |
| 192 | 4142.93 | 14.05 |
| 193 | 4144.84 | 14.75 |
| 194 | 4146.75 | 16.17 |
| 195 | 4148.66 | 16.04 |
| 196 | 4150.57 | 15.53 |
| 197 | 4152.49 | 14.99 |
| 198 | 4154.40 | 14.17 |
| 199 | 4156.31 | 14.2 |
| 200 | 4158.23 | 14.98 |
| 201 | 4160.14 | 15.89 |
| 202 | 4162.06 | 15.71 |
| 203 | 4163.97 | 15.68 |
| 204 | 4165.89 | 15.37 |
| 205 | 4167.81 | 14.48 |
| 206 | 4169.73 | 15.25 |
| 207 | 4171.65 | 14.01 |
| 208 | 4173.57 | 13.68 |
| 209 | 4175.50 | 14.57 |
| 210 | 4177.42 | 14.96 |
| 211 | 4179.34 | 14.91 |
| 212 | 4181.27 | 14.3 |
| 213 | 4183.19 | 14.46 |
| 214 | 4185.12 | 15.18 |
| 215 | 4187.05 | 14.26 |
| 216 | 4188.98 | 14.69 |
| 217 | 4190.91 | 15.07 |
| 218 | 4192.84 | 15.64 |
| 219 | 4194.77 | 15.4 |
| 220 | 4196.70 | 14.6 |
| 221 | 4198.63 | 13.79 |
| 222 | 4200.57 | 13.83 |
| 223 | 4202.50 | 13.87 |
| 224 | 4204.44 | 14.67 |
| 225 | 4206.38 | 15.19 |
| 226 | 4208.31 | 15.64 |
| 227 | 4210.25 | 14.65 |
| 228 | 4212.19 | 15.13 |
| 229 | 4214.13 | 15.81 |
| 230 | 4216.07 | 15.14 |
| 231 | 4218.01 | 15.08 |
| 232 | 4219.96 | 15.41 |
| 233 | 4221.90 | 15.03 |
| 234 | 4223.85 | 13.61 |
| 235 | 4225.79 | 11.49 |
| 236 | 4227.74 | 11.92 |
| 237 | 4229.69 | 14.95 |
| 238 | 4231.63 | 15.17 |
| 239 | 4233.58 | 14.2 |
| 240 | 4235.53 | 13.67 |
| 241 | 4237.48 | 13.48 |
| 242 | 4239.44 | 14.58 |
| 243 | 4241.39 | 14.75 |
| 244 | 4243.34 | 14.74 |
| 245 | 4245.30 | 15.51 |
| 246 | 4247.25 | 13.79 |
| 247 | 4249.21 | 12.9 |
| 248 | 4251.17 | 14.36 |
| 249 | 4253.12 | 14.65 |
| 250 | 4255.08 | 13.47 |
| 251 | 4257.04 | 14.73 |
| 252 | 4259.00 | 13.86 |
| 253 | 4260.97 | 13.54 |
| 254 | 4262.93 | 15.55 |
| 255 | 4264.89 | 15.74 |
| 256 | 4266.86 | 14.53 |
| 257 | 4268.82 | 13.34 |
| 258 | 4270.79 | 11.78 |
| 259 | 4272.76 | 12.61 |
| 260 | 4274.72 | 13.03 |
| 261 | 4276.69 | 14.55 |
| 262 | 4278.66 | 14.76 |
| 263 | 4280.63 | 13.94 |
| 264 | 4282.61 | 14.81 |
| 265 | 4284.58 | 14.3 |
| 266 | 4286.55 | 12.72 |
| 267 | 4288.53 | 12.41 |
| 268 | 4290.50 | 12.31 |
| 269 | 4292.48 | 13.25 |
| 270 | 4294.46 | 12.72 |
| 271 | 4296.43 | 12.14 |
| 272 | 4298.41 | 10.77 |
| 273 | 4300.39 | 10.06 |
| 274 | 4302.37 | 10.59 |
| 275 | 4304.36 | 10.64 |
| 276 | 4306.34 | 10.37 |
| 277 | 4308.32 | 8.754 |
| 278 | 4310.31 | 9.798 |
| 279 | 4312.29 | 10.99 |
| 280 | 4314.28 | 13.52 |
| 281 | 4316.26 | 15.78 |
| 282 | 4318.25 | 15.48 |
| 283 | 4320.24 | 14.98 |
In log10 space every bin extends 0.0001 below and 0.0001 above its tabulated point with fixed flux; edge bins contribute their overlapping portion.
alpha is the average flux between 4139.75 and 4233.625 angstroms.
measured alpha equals 14.8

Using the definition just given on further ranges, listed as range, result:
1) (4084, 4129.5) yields 14.6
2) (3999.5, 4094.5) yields 14.6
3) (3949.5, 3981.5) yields 9.68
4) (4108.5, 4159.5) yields 15.2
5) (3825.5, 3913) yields 10.9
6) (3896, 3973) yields 9.56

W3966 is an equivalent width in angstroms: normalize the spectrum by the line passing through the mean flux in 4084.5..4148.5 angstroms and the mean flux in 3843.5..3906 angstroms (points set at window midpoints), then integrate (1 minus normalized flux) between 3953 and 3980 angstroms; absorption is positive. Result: 7.7 angstroms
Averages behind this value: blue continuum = 11.5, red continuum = 14.8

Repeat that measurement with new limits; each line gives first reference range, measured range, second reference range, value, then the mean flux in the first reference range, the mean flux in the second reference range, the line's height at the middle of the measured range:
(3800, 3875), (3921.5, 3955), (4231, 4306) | 9.1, 11.1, 13.5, 11.6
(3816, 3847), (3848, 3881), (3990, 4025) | -4.8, 9.29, 14.8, 10.3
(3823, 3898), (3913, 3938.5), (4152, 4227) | 7.1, 10.6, 14.7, 11.4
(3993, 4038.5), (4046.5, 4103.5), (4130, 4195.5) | 2.5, 14.7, 15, 14.8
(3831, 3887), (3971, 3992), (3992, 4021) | 3.1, 10.9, 14.8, 14.2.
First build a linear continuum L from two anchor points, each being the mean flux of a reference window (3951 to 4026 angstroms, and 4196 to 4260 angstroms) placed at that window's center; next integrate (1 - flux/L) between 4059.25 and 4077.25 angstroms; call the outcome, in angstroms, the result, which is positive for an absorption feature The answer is -1.3 angstroms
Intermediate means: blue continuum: 12.5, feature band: 14.1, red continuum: 14.4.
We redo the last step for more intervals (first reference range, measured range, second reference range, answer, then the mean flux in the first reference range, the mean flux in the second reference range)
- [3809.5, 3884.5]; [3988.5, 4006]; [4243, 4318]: -4.5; 10.8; 13.1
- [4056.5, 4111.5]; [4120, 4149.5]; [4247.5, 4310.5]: -3.2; 14.1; 12.9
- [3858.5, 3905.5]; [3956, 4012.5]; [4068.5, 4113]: 3.8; 11.3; 14.3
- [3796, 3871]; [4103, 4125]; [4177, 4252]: -2.1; 11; 14.5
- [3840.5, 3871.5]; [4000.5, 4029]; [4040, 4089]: -2.4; 11.9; 14.3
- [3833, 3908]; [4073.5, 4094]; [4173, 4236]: -2.5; 11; 14.6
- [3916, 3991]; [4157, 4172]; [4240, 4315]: -4.3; 9.57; 13.1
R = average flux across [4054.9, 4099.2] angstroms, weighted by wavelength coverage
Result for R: 14.4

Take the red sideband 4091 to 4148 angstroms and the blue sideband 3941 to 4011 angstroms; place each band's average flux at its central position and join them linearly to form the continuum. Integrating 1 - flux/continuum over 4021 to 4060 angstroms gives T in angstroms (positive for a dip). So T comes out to -4.2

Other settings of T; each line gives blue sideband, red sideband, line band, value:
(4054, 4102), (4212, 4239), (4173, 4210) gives -1.1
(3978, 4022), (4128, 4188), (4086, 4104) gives 1.0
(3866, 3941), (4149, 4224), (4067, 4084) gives -1.7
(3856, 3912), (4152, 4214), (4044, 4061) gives -1.0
